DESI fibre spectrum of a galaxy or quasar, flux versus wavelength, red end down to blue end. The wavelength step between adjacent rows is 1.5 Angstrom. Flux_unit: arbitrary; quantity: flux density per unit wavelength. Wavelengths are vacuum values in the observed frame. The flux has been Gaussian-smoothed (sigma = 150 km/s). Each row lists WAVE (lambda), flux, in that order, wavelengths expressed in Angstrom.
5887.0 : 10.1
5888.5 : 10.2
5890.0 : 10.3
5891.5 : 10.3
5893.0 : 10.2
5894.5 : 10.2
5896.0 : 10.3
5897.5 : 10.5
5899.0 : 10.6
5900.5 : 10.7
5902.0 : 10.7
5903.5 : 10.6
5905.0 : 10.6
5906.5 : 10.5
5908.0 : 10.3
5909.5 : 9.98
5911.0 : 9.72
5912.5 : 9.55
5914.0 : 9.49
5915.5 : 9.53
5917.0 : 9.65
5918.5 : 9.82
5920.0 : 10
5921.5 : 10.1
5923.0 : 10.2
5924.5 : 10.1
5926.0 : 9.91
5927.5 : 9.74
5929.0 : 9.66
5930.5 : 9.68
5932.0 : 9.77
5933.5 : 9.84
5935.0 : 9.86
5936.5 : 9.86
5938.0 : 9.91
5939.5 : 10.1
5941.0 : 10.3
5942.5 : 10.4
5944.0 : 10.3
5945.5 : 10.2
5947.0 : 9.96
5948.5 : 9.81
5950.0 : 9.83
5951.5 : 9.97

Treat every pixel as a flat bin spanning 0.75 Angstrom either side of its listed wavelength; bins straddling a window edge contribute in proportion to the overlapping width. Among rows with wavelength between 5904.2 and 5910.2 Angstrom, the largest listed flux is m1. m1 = 10.6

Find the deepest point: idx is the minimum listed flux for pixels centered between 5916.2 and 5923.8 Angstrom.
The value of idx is 9.65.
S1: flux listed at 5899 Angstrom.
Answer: 10.6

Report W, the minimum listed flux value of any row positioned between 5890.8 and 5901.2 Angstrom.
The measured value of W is 10.2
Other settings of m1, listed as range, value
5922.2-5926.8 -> 10.2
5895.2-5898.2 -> 10.5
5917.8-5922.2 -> 10.1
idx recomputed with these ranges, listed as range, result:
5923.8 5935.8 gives 9.66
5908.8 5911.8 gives 9.72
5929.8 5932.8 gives 9.68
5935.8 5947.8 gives 9.86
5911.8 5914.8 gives 9.49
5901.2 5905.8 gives 10.6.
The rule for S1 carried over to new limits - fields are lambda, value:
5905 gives 10.6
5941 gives 10.3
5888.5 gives 10.2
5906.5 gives 10.5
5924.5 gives 10.1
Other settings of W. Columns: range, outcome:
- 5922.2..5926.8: 9.91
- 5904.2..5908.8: 10.3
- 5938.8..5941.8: 10.1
